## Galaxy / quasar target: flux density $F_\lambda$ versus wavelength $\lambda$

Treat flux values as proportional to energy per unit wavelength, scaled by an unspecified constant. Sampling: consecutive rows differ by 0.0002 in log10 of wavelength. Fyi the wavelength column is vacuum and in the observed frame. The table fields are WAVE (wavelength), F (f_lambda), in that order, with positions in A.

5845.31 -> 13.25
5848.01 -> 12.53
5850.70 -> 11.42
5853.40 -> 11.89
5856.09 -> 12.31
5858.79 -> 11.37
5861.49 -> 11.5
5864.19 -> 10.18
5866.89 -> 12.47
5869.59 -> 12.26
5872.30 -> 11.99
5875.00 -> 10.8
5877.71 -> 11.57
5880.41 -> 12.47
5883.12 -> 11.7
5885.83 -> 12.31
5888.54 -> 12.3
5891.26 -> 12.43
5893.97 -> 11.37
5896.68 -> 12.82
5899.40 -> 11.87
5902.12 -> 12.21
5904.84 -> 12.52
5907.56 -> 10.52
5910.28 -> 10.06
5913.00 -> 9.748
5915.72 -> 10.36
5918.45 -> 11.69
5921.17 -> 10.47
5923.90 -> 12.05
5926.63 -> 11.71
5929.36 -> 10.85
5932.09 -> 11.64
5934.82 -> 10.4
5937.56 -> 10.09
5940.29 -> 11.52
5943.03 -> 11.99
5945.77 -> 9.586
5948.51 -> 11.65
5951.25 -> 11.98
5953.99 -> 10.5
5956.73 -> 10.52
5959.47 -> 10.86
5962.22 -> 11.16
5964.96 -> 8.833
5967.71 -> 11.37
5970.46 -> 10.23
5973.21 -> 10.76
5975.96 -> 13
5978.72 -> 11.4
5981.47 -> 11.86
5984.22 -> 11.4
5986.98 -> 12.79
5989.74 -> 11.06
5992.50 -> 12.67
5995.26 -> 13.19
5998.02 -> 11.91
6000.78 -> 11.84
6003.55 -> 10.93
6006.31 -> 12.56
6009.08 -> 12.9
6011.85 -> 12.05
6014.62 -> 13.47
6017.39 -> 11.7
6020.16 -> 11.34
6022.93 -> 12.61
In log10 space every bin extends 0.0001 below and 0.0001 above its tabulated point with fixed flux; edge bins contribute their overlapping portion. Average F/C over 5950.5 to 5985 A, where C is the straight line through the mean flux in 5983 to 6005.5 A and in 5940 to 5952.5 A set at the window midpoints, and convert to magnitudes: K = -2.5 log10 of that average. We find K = 0.055 mag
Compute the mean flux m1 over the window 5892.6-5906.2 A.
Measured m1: 12.2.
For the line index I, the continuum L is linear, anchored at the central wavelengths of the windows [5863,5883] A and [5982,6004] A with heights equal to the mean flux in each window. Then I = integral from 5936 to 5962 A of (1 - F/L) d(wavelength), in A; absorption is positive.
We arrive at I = 2.0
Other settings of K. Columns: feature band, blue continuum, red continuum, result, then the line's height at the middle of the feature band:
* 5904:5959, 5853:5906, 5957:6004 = 0.07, 11.7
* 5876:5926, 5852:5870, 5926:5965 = -0.02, 11.3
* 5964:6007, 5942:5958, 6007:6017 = 0.03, 12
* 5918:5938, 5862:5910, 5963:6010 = 0.06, 11.8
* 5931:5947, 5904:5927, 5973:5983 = 0.04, 11.3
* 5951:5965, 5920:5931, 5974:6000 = 0.10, 11.7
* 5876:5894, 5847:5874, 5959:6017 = -0.03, 11.8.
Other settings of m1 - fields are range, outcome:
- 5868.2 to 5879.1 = 11.7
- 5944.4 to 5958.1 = 10.9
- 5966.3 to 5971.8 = 10.8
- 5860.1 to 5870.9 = 11.6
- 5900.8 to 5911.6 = 11.3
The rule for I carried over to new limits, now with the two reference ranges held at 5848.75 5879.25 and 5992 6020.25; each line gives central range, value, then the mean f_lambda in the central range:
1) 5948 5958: 0.7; 11.1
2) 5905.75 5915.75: 1.3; 10.3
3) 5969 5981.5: 0.7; 11.4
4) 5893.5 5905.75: -0.4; 12.2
